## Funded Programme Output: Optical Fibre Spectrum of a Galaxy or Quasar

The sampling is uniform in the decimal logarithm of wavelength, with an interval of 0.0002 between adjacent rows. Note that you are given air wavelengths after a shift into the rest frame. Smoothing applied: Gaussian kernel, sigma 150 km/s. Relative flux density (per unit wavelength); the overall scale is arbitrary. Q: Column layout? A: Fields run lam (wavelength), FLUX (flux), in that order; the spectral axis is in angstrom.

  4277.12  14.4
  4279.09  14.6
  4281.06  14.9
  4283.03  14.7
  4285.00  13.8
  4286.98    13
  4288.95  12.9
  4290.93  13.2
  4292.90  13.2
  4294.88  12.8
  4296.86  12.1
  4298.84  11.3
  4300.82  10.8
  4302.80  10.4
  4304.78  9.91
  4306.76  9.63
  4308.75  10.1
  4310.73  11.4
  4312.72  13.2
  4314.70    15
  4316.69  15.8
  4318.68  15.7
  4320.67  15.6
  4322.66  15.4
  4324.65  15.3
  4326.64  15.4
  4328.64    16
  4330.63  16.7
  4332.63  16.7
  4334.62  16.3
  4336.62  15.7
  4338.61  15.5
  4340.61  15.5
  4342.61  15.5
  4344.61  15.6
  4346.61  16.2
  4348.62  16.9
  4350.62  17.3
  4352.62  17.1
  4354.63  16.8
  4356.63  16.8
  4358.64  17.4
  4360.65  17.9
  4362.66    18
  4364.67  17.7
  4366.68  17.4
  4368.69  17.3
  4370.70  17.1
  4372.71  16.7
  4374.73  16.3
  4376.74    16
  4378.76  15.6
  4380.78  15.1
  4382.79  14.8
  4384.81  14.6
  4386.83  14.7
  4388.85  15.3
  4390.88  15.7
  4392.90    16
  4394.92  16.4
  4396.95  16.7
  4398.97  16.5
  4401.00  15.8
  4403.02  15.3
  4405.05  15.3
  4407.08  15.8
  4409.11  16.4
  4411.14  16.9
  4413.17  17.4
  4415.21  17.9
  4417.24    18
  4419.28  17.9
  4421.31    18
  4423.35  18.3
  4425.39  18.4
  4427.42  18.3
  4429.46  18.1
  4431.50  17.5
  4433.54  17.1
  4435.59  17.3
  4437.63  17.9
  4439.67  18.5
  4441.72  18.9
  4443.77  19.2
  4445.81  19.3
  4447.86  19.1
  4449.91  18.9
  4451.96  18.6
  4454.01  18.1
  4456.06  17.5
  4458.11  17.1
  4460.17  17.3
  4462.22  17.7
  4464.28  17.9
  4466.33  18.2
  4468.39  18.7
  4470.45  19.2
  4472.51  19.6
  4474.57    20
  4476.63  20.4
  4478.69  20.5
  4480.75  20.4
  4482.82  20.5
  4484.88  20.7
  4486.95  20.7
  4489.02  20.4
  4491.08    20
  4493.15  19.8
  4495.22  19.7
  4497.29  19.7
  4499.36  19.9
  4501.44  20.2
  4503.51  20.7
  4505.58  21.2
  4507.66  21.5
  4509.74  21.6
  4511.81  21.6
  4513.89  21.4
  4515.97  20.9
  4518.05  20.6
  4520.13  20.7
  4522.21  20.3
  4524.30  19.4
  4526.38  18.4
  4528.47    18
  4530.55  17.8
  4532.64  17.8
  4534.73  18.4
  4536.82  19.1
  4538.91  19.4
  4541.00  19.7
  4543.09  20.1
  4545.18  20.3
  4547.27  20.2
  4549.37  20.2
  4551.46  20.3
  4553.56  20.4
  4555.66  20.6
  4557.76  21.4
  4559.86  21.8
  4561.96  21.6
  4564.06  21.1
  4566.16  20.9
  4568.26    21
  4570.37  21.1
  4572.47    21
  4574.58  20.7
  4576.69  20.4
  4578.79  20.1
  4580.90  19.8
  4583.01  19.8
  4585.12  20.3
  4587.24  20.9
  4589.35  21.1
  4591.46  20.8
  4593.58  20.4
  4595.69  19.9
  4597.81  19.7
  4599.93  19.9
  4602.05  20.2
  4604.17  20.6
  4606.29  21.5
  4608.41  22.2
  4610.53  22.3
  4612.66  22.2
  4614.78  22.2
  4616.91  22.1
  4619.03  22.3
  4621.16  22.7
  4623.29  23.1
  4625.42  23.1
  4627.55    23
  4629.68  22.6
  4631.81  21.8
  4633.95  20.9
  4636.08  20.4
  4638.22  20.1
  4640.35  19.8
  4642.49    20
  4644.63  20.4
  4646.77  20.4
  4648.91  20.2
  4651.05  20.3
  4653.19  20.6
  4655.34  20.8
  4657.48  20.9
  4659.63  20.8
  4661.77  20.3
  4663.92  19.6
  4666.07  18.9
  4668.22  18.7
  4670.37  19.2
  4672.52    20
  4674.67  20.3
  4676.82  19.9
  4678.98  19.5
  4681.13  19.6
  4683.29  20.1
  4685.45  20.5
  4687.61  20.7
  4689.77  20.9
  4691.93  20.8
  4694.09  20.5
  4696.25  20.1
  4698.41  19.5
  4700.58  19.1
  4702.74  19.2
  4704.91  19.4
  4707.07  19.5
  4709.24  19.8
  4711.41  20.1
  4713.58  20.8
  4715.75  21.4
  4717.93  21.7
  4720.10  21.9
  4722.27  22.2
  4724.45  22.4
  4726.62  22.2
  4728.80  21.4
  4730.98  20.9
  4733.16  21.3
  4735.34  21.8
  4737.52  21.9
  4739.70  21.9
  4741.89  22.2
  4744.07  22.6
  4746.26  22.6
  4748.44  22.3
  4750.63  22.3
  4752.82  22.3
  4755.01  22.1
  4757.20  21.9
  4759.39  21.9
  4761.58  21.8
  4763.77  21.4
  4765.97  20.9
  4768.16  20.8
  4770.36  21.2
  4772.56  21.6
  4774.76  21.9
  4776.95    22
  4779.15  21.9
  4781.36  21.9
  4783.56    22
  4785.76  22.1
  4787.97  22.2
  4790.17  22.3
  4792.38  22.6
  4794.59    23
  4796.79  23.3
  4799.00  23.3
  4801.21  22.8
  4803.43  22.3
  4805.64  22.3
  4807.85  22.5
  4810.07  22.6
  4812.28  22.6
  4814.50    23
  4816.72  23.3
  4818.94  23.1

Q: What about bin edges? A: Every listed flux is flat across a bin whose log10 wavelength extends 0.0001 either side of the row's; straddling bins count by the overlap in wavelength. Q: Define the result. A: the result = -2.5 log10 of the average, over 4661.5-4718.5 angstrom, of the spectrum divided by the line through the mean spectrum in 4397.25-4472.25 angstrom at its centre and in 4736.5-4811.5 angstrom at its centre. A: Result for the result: 0.06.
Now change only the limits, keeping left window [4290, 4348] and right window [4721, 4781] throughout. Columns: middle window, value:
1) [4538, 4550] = -0.11 mag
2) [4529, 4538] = -0.02 mag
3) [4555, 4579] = -0.14 mag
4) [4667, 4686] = 0.04 mag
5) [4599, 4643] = -0.11 mag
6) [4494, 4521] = -0.19 mag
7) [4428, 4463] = -0.11 mag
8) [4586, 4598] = -0.09 mag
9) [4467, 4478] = -0.16 mag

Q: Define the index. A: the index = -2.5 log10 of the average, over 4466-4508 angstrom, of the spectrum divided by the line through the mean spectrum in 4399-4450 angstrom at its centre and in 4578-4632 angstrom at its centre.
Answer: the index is -0.07 mag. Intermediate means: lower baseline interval 17.6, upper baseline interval 21.3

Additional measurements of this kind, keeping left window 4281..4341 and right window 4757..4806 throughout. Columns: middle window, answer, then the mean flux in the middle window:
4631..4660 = -0.05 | 20.5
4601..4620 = -0.14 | 21.7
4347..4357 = -0.17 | 16.9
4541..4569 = -0.15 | 20.7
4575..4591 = -0.10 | 20.4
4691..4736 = 0.01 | 20.8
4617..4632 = -0.18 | 22.7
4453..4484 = -0.14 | 18.9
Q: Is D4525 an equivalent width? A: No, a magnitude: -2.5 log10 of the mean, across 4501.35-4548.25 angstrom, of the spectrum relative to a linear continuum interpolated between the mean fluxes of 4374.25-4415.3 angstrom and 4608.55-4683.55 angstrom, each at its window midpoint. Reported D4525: -0.09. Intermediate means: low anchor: 15.9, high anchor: 20.9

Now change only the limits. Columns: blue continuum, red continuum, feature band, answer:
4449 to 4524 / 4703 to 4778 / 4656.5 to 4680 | 0.064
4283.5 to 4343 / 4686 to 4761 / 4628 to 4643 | -0.069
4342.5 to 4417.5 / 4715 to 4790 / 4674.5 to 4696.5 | 0.032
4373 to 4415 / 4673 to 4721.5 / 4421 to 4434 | -0.103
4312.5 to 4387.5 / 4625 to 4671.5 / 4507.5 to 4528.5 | -0.102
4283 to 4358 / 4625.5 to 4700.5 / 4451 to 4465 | -0.060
